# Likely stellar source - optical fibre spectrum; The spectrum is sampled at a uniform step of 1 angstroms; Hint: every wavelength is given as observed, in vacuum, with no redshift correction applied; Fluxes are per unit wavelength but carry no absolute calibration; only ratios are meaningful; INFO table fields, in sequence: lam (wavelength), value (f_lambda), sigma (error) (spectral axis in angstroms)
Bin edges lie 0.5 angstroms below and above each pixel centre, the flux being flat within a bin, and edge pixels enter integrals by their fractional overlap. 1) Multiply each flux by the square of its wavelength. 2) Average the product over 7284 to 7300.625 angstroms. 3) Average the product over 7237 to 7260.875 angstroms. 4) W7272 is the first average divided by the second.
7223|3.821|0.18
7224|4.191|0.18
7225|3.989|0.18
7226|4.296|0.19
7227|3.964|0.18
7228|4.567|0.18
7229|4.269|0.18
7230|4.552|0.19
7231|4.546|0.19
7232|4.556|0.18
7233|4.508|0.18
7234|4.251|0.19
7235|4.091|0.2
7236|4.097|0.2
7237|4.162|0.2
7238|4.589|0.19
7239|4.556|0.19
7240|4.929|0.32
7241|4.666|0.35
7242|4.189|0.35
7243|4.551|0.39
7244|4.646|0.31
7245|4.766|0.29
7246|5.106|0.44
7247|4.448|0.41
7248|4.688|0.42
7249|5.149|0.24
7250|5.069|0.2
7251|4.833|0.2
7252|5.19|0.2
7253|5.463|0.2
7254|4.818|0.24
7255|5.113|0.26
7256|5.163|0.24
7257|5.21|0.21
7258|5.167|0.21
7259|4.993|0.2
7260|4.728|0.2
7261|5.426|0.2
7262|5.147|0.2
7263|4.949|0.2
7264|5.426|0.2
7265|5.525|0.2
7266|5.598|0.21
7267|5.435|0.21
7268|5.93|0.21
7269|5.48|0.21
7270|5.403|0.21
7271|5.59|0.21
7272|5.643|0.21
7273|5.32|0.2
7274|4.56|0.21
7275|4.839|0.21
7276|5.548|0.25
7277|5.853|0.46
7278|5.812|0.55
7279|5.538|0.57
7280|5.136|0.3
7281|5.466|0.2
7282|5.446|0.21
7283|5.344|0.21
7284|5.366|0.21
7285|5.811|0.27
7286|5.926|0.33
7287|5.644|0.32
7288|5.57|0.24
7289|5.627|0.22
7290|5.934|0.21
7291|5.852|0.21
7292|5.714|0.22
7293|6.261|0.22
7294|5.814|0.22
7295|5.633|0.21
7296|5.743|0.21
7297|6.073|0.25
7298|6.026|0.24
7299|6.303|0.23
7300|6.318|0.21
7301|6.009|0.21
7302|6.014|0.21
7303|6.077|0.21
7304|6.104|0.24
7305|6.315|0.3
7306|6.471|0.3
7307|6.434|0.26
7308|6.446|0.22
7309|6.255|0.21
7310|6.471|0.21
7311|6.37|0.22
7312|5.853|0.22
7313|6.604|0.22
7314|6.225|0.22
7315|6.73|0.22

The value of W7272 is 1.22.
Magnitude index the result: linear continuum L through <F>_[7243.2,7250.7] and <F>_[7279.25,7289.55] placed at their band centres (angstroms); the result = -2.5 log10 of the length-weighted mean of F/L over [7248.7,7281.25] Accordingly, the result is -0.03 mag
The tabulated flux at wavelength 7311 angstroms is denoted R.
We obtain 6.37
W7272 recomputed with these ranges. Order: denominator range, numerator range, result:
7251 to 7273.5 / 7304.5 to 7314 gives 1.21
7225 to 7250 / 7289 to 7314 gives 1.38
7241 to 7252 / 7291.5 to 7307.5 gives 1.30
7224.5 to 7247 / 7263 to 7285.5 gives 1.24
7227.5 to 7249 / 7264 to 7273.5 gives 1.23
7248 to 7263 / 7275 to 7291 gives 1.11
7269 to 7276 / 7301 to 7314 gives 1.20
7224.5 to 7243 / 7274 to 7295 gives 1.30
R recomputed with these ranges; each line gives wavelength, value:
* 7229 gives 4.269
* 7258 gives 5.167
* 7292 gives 5.714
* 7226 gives 4.296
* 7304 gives 6.104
